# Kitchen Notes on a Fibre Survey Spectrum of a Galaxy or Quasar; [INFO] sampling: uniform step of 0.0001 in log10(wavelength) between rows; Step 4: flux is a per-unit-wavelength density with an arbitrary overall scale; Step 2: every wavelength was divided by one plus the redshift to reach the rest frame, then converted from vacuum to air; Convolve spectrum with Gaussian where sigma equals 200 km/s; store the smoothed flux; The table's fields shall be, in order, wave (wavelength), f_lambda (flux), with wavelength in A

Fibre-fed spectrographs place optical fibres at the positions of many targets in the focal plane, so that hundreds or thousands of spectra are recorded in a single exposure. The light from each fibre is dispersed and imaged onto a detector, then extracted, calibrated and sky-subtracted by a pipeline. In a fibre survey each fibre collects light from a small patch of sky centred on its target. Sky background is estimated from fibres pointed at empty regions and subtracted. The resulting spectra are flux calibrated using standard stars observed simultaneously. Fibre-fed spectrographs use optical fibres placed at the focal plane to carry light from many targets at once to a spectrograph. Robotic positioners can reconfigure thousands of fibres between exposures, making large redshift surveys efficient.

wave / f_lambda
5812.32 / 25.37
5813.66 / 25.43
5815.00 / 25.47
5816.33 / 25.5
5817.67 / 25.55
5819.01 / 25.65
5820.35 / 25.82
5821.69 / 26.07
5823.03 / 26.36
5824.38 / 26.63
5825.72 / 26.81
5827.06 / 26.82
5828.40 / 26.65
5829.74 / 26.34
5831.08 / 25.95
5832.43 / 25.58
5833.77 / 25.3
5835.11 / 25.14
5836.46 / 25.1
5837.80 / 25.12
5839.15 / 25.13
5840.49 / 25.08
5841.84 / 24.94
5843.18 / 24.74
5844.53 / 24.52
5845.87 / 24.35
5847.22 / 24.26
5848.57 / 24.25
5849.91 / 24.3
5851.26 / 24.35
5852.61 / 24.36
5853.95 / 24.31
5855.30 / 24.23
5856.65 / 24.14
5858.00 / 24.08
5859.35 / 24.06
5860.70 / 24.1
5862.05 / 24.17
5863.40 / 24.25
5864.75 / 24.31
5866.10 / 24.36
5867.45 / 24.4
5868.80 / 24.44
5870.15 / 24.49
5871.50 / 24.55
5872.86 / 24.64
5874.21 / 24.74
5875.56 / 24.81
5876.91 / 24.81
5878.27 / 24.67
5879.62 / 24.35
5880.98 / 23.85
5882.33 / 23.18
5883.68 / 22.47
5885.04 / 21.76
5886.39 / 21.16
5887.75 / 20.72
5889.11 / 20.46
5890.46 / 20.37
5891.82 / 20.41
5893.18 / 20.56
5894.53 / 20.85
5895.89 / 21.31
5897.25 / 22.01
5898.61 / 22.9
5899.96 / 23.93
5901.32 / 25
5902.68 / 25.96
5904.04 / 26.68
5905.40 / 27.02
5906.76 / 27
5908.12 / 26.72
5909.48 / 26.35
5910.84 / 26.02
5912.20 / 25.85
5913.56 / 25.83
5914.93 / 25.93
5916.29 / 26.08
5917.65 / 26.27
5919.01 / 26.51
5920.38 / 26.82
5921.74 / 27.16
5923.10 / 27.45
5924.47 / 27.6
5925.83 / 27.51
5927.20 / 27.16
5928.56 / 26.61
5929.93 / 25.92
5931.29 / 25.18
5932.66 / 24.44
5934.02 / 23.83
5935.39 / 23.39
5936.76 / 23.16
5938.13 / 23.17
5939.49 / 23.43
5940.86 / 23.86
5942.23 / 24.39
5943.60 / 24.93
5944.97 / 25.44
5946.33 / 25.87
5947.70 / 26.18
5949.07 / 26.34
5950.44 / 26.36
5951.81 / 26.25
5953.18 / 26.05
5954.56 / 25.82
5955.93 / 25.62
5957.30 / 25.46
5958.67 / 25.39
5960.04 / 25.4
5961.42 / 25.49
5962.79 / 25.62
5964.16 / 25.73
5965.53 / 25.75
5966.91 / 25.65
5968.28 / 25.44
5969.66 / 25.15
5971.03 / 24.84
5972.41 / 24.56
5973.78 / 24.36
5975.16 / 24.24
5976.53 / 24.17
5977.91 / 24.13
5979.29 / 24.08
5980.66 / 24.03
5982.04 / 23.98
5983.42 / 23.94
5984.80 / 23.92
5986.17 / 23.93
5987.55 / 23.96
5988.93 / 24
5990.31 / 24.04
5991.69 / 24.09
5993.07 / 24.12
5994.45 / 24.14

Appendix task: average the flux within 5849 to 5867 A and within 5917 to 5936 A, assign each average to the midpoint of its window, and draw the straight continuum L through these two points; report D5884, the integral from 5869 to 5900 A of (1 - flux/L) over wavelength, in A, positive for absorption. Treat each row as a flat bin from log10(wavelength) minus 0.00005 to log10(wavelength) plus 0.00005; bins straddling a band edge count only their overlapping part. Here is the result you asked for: 2.8 A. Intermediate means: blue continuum 24.2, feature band 22.7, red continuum 26.1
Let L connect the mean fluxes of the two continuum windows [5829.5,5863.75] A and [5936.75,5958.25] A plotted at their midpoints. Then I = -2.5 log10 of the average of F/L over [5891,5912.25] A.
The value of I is 0.03 mag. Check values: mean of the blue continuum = 24.7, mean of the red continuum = 25.2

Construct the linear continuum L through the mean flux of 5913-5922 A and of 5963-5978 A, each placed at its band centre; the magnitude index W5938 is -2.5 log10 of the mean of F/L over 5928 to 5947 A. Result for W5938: 0.055 mag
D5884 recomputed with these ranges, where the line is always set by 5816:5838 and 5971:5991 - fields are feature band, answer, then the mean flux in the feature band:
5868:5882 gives 0.48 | 24.5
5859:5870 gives 0.52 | 24.3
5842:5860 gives 0.93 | 24.3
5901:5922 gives -1.18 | 26.3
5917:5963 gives -1.84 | 25.6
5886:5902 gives 2.22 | 21.6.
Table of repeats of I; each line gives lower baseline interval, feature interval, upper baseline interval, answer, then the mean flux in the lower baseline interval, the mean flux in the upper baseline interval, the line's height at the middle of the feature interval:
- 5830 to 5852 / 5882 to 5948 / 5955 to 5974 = 0.03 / 24.9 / 25.4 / 25.2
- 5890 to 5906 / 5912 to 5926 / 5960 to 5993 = -0.14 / 23.1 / 24.6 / 23.5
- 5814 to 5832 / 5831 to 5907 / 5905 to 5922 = 0.10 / 26.1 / 26.4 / 26.3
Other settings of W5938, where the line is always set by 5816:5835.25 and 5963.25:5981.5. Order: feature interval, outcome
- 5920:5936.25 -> -0.04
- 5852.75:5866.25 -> 0.07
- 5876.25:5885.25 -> 0.08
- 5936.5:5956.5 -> -0.01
